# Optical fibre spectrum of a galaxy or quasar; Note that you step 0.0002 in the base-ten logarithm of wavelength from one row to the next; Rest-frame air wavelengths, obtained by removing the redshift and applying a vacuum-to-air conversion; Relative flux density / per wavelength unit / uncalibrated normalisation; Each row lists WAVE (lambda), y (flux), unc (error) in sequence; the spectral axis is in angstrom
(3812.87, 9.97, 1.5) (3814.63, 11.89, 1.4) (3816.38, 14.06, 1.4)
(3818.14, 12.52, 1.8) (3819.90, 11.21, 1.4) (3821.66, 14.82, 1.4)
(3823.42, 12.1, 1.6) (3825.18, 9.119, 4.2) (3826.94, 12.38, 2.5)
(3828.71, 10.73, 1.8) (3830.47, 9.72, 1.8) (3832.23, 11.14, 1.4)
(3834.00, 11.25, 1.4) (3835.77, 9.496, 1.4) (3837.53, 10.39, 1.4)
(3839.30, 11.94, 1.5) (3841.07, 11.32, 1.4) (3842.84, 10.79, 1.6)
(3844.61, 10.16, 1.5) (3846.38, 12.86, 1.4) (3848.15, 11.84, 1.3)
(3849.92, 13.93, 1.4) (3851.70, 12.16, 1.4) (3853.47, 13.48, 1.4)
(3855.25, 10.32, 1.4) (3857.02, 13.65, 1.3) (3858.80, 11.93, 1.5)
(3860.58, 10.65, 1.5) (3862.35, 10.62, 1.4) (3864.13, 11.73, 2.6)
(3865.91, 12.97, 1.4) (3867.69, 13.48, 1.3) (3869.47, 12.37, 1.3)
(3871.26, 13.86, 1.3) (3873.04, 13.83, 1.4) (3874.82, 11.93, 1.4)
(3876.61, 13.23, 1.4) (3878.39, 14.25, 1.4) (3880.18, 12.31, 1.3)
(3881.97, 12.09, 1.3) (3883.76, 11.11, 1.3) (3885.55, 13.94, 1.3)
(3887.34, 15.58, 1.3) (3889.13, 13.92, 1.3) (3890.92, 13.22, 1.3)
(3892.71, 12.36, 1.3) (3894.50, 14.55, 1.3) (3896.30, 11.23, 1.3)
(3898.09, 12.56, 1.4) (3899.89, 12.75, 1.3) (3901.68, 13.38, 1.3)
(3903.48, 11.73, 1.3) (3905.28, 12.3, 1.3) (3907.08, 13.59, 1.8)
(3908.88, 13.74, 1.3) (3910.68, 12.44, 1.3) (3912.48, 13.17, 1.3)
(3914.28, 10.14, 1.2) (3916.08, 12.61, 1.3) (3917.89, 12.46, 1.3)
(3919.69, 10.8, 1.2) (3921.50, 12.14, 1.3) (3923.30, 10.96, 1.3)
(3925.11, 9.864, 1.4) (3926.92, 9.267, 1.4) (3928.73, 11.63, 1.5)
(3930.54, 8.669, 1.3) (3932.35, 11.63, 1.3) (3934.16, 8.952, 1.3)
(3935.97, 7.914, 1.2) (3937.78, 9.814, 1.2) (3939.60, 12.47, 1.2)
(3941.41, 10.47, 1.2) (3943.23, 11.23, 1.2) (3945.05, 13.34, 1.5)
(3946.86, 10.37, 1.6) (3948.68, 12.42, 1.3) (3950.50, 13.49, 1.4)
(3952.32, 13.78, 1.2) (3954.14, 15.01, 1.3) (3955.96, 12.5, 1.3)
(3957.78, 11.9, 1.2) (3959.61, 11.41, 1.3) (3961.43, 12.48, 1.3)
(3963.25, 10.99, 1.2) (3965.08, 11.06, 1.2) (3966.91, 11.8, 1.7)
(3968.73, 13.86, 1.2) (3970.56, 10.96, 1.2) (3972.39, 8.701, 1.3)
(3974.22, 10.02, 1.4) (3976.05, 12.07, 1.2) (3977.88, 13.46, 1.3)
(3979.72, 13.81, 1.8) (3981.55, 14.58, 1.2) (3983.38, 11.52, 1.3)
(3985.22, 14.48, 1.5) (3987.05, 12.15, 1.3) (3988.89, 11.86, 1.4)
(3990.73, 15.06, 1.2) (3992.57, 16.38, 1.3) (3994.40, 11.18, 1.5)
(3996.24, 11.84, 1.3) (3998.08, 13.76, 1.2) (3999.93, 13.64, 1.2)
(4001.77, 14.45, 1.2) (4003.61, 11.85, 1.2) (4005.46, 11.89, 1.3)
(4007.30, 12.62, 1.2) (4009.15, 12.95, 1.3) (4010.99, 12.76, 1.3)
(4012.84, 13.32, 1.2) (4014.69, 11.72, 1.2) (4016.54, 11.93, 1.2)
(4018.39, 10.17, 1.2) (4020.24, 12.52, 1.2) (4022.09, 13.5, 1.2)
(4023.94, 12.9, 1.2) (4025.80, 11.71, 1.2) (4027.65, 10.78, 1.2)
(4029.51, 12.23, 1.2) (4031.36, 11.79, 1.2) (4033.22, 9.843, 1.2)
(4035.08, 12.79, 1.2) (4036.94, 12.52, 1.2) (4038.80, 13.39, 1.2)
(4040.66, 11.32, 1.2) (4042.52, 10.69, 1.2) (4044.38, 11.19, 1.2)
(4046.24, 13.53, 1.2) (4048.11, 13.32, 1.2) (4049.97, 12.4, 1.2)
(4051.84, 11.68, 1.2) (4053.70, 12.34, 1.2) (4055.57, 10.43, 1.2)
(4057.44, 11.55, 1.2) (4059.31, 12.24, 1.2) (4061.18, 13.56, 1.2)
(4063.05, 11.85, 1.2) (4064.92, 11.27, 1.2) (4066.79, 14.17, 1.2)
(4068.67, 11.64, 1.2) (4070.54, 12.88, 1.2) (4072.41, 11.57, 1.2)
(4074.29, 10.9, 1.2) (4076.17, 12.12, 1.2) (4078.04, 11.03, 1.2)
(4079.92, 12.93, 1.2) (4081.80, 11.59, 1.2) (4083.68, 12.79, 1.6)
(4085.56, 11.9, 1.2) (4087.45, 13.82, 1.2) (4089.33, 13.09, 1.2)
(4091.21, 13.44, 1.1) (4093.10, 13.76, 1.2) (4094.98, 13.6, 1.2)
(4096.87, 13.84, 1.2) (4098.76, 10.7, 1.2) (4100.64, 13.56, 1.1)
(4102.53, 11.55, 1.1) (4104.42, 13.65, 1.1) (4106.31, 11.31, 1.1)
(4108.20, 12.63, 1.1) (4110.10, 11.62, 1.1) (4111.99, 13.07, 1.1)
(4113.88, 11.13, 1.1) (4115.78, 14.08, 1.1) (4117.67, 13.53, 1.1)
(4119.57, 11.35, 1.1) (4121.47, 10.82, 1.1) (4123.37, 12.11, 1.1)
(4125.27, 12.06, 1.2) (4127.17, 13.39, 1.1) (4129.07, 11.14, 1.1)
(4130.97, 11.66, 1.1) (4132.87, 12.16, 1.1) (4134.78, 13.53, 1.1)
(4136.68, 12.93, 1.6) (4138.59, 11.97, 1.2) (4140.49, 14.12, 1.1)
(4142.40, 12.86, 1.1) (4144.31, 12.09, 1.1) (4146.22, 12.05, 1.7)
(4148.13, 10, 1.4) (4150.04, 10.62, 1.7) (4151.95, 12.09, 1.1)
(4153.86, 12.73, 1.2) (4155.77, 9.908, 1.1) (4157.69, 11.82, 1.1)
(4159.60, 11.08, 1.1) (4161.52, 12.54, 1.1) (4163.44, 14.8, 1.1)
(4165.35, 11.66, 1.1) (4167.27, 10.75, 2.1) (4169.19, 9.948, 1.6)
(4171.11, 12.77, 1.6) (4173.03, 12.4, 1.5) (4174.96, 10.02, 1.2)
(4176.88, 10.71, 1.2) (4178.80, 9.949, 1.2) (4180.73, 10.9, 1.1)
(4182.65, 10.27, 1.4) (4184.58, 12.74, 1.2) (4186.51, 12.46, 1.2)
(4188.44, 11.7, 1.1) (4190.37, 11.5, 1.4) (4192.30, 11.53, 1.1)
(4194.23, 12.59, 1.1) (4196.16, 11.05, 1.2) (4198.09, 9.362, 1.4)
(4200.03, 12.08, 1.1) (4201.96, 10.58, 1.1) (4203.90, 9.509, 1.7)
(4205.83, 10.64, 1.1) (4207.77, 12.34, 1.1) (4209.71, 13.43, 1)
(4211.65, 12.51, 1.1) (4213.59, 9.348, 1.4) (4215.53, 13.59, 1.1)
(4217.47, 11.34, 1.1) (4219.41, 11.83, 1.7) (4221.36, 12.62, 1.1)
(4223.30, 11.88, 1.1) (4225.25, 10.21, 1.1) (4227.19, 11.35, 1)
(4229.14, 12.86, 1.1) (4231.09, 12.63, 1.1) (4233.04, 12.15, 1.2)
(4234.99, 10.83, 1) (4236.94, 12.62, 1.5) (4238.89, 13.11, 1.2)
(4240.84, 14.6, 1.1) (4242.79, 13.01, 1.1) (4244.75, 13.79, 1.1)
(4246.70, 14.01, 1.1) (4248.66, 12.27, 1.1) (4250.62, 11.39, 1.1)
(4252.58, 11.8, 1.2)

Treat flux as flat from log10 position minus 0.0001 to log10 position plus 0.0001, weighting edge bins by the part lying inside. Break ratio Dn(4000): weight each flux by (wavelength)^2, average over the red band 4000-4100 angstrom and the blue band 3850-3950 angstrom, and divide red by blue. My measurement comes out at 1.10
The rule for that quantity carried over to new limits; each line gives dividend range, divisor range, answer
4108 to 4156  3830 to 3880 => 1.16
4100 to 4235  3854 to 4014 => 1.08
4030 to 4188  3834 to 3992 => 1.10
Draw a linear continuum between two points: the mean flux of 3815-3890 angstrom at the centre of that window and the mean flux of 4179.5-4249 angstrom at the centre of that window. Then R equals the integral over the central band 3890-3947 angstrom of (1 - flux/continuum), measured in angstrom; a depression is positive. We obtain 2.3 angstrom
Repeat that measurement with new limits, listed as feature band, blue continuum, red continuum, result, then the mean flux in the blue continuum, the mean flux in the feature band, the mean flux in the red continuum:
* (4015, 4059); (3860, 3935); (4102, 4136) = 1.2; 12.2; 11.9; 12.3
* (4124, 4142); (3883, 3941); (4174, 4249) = -1.1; 11.9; 12.6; 11.8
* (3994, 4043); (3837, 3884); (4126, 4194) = -1.0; 12.2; 12.2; 11.8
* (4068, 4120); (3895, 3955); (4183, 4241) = -3.2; 11.7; 12.5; 11.8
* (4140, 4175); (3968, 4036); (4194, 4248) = 0.9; 12.5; 11.8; 12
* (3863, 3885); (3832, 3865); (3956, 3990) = -2.0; 11.6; 12.8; 12.1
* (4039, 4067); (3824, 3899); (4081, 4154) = 0.6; 12.2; 12.1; 12.4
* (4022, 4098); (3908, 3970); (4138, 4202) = -4.4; 11.6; 12.3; 11.6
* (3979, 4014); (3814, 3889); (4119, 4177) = -3.3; 12.1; 13.2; 11.9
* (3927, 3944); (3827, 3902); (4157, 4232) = 2.6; 12.3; 10.3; 11.6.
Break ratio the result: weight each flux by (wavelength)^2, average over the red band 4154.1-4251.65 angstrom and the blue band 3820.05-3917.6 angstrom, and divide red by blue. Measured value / 1.13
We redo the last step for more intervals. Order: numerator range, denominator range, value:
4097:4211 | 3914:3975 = 1.16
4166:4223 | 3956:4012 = 1.01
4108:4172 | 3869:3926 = 1.08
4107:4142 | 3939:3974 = 1.13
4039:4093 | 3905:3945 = 1.17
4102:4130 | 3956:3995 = 1.06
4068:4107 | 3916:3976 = 1.18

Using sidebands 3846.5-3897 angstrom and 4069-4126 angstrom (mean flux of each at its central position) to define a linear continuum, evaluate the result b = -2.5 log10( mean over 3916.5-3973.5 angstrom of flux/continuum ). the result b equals 0.11 mag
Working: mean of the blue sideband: 12.7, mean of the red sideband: 12.4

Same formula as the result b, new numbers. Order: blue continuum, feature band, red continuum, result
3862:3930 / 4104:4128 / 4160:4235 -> -0.05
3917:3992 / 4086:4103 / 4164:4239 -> -0.12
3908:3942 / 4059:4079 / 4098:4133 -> -0.02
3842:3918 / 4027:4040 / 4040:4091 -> 0.03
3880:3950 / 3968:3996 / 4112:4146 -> -0.05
